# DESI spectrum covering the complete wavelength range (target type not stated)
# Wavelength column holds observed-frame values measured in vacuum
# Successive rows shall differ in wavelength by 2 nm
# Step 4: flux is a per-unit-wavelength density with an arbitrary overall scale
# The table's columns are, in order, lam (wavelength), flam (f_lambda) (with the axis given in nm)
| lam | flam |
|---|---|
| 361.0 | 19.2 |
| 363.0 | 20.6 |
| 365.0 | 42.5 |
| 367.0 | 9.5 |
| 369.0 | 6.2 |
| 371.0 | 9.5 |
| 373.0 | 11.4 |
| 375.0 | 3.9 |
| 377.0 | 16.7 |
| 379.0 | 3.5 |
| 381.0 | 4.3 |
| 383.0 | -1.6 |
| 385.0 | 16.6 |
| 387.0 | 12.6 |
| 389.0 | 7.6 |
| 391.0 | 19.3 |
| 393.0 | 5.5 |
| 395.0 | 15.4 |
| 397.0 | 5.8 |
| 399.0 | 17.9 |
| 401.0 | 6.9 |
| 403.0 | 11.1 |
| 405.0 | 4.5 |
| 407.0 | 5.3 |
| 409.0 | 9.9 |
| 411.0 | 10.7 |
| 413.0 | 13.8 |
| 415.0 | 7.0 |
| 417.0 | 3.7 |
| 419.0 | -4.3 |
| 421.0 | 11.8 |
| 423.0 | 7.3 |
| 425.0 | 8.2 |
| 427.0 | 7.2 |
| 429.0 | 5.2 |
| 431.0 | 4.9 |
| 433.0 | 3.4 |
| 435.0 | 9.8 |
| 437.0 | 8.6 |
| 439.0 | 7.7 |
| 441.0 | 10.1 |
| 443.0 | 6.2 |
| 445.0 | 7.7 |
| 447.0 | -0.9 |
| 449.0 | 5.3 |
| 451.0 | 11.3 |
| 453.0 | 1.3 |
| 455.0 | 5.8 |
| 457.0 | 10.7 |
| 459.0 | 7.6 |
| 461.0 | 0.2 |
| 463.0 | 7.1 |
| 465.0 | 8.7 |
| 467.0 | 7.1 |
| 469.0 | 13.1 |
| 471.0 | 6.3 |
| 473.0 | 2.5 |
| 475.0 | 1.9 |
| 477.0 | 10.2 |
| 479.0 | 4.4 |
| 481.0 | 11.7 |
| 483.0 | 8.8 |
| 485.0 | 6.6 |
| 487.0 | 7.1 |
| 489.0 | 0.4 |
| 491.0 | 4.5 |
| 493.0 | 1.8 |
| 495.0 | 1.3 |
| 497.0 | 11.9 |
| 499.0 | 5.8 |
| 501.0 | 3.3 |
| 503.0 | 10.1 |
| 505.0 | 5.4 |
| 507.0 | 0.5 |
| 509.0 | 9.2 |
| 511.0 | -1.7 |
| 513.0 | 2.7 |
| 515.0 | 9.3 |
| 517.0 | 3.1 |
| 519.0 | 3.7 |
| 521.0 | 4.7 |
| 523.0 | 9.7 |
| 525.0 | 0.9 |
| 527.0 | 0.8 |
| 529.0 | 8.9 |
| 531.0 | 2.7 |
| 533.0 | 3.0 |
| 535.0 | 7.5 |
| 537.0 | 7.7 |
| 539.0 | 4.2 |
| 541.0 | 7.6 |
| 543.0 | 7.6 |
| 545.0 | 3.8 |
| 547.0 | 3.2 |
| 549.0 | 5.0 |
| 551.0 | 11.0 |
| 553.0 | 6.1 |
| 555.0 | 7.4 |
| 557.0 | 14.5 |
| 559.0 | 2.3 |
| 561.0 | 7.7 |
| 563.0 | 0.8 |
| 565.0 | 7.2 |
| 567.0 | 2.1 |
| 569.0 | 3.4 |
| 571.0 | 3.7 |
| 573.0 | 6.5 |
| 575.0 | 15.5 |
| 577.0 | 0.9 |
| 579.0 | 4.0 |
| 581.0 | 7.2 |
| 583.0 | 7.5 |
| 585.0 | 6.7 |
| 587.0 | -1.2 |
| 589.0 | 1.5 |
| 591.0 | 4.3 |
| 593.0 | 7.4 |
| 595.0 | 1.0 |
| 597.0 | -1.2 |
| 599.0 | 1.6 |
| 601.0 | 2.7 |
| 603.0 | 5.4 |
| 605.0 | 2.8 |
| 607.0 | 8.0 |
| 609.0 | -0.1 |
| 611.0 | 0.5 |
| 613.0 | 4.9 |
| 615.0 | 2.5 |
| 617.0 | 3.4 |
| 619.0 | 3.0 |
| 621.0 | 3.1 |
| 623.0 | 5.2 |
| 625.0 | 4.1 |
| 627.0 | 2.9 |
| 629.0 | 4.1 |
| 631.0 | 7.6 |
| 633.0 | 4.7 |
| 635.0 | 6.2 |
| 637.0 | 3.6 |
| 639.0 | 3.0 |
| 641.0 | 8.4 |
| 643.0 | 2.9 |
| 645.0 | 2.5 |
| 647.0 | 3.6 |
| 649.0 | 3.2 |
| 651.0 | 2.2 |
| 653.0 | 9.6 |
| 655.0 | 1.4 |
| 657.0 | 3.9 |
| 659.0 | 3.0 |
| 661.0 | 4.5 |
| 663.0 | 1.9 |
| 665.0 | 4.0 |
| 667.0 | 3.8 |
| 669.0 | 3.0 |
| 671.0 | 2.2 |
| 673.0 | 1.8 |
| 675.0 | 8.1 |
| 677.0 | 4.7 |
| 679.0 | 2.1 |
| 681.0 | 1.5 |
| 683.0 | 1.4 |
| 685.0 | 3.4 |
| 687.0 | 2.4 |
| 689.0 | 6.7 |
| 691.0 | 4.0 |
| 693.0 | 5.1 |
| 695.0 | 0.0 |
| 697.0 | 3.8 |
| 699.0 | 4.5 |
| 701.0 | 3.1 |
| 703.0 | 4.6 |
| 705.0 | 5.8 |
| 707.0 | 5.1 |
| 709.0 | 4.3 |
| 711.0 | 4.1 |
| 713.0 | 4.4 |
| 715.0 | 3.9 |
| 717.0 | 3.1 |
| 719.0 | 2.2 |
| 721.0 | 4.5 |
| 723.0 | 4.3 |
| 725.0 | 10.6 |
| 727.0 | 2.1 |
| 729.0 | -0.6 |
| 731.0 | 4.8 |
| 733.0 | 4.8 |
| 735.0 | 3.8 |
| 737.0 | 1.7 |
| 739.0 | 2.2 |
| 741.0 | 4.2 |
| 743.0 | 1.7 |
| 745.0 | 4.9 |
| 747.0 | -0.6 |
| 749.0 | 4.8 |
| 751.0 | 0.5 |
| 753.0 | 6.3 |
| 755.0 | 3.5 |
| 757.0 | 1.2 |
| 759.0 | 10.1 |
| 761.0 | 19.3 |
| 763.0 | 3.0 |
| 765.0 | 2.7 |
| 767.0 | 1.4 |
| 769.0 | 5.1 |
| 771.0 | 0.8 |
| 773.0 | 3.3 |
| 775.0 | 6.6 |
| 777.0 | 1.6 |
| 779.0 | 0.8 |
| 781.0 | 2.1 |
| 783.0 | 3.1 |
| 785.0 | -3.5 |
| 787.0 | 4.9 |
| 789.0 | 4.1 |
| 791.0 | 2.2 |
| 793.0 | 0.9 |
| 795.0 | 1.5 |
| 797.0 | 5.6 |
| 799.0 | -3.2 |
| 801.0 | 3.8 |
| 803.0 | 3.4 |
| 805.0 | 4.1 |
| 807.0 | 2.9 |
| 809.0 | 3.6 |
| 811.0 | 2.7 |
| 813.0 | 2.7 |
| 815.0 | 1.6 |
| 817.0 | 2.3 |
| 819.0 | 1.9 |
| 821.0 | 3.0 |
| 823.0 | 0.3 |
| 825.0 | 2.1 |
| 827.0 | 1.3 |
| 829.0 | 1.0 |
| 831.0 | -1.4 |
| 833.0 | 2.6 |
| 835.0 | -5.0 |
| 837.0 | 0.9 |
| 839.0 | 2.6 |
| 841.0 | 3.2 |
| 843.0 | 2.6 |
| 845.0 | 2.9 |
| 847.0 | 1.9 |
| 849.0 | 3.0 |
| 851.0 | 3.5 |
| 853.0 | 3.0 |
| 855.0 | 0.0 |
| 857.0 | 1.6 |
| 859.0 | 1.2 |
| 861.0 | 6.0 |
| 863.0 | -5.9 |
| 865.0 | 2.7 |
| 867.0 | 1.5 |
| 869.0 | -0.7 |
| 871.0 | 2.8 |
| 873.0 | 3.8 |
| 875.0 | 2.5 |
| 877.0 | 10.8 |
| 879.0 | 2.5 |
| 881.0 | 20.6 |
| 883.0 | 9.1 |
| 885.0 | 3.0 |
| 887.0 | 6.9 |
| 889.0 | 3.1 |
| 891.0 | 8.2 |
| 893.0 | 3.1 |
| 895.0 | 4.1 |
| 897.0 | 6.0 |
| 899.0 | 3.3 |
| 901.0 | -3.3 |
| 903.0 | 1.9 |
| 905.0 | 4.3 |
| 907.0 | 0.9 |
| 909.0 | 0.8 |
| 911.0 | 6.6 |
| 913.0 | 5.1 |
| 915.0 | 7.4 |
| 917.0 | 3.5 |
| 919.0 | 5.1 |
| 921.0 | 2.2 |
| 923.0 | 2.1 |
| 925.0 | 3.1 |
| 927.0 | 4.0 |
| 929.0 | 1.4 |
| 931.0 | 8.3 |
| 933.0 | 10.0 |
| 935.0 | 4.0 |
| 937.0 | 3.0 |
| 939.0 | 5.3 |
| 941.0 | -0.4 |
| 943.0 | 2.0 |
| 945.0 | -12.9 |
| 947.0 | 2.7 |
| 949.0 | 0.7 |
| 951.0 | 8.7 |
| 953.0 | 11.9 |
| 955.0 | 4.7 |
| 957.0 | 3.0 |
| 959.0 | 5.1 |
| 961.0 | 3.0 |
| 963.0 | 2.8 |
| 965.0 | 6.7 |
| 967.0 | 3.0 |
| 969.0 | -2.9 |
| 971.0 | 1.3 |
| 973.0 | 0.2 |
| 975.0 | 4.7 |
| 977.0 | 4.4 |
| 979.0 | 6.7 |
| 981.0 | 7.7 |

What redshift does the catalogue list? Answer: 1.364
